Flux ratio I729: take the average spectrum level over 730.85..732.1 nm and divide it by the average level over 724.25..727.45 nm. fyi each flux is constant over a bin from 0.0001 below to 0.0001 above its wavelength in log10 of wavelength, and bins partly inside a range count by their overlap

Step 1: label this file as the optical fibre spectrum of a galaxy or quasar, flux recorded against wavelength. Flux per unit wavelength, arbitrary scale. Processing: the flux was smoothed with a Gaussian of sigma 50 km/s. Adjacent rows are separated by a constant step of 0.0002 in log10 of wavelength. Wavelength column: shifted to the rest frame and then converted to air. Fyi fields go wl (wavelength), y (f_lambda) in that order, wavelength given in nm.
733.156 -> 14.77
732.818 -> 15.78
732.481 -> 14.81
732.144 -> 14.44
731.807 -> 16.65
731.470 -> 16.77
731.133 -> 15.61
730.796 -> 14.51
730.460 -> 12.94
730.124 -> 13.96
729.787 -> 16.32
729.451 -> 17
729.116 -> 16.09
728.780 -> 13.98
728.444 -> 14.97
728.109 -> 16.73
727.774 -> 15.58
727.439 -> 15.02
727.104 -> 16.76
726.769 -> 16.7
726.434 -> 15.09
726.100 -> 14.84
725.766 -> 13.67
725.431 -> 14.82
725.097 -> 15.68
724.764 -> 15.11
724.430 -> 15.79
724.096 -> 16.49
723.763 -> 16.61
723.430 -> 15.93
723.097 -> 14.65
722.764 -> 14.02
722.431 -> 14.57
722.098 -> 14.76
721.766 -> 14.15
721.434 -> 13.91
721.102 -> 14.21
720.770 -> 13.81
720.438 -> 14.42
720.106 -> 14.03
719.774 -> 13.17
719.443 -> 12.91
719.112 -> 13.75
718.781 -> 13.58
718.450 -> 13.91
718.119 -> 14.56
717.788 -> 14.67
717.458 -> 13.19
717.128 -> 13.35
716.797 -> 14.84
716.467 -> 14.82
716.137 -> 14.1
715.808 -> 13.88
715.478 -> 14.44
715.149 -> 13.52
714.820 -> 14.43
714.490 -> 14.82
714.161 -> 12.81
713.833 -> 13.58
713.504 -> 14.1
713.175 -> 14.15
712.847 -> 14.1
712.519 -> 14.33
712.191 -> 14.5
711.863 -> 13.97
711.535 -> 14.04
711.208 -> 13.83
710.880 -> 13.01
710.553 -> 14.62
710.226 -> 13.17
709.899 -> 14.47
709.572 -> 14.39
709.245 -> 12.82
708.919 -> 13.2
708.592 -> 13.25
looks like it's 1.04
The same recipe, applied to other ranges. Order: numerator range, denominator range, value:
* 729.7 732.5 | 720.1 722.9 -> 1.06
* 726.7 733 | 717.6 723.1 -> 1.10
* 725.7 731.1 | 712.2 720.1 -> 1.10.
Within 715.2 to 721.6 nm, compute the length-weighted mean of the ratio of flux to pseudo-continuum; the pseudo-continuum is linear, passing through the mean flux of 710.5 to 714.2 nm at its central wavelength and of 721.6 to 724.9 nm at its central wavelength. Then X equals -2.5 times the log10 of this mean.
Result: 0.05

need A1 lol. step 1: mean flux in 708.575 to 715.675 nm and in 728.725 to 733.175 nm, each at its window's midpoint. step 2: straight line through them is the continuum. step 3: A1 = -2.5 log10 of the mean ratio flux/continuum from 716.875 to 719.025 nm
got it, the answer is 0.033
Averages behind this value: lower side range 13.9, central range 13.9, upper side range 15.3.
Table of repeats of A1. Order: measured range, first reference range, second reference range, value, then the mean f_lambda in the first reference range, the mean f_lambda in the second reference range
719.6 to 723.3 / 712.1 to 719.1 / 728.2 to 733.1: 0.03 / 14.1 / 15.3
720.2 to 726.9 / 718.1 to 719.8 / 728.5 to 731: -0.06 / 13.6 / 15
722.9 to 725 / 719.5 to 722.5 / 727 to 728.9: -0.08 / 14.1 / 15.5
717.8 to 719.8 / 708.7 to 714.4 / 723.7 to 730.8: 0.06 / 13.8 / 15.4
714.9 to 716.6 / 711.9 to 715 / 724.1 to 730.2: 0.01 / 14.1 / 15.5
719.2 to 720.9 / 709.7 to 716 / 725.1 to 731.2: 0.07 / 14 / 15.3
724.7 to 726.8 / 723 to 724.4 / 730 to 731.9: 0.05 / 16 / 15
